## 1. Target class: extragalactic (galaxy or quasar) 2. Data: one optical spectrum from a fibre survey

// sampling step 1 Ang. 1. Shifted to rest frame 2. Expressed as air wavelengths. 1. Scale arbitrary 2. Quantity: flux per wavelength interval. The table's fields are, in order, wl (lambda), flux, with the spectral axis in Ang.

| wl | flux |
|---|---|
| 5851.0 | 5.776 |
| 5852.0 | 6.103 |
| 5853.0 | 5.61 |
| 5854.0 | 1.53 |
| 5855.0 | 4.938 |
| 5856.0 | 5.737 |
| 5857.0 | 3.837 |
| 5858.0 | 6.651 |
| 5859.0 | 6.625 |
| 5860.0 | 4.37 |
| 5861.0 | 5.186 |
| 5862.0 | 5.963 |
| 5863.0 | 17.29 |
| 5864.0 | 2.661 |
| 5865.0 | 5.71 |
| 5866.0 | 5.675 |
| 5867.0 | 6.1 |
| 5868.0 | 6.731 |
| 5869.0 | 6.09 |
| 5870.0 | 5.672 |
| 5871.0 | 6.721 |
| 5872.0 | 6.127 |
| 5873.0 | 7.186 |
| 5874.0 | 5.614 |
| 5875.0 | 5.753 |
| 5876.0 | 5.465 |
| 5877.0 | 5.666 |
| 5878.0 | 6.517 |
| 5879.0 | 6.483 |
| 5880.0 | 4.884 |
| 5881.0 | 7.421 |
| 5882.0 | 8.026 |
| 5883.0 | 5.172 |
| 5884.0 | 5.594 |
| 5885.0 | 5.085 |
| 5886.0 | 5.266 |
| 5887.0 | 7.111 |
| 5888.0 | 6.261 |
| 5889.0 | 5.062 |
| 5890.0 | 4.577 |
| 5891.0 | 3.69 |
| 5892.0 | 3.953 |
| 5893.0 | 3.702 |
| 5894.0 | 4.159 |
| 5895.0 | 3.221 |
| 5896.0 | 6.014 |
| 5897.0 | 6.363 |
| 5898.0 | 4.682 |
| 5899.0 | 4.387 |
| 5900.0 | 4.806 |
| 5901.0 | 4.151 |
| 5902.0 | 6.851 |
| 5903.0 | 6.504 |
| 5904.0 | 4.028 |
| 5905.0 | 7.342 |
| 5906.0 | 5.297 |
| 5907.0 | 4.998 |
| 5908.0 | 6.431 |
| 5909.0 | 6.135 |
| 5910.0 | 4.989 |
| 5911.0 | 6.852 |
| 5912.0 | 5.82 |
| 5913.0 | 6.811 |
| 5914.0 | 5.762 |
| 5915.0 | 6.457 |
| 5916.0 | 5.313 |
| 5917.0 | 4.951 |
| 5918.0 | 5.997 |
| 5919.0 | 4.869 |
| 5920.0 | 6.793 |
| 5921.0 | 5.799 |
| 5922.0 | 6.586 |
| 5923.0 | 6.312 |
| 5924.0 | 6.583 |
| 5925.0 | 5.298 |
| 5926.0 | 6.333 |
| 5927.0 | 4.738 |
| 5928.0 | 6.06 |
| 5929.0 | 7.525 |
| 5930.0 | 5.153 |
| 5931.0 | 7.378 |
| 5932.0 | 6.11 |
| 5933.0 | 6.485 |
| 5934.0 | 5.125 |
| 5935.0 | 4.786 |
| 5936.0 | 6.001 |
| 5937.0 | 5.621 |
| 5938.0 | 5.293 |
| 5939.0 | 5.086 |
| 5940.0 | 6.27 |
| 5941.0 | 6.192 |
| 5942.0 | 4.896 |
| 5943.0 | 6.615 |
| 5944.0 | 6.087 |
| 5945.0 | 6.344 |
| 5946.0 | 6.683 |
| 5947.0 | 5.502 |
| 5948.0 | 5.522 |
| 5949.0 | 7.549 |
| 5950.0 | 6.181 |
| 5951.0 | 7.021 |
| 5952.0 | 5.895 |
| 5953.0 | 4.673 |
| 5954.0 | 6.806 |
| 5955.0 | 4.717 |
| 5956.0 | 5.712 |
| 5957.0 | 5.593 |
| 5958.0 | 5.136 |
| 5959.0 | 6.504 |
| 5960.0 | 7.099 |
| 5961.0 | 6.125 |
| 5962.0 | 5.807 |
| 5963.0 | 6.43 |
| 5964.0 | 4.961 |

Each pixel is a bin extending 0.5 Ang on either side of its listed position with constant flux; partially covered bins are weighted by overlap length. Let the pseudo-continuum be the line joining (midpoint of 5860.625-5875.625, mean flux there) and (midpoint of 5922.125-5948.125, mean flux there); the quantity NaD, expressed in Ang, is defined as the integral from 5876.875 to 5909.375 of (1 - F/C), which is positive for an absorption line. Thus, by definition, 4.6 Ang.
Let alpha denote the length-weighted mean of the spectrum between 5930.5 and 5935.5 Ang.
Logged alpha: 5.98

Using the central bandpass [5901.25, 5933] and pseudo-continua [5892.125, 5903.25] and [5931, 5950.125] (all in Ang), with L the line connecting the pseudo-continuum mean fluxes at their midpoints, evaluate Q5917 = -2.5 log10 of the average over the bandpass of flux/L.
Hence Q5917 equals -0.118 mag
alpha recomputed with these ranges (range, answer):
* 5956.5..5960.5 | 6.08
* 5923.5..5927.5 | 5.74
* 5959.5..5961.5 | 6.61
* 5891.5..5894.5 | 3.94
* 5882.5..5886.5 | 5.28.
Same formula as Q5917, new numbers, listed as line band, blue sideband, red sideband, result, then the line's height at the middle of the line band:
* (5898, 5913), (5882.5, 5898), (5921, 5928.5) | -0.04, 5.43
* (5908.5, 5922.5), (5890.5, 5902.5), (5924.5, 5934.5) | -0.10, 5.45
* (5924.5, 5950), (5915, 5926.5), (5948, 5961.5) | 0.01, 5.99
